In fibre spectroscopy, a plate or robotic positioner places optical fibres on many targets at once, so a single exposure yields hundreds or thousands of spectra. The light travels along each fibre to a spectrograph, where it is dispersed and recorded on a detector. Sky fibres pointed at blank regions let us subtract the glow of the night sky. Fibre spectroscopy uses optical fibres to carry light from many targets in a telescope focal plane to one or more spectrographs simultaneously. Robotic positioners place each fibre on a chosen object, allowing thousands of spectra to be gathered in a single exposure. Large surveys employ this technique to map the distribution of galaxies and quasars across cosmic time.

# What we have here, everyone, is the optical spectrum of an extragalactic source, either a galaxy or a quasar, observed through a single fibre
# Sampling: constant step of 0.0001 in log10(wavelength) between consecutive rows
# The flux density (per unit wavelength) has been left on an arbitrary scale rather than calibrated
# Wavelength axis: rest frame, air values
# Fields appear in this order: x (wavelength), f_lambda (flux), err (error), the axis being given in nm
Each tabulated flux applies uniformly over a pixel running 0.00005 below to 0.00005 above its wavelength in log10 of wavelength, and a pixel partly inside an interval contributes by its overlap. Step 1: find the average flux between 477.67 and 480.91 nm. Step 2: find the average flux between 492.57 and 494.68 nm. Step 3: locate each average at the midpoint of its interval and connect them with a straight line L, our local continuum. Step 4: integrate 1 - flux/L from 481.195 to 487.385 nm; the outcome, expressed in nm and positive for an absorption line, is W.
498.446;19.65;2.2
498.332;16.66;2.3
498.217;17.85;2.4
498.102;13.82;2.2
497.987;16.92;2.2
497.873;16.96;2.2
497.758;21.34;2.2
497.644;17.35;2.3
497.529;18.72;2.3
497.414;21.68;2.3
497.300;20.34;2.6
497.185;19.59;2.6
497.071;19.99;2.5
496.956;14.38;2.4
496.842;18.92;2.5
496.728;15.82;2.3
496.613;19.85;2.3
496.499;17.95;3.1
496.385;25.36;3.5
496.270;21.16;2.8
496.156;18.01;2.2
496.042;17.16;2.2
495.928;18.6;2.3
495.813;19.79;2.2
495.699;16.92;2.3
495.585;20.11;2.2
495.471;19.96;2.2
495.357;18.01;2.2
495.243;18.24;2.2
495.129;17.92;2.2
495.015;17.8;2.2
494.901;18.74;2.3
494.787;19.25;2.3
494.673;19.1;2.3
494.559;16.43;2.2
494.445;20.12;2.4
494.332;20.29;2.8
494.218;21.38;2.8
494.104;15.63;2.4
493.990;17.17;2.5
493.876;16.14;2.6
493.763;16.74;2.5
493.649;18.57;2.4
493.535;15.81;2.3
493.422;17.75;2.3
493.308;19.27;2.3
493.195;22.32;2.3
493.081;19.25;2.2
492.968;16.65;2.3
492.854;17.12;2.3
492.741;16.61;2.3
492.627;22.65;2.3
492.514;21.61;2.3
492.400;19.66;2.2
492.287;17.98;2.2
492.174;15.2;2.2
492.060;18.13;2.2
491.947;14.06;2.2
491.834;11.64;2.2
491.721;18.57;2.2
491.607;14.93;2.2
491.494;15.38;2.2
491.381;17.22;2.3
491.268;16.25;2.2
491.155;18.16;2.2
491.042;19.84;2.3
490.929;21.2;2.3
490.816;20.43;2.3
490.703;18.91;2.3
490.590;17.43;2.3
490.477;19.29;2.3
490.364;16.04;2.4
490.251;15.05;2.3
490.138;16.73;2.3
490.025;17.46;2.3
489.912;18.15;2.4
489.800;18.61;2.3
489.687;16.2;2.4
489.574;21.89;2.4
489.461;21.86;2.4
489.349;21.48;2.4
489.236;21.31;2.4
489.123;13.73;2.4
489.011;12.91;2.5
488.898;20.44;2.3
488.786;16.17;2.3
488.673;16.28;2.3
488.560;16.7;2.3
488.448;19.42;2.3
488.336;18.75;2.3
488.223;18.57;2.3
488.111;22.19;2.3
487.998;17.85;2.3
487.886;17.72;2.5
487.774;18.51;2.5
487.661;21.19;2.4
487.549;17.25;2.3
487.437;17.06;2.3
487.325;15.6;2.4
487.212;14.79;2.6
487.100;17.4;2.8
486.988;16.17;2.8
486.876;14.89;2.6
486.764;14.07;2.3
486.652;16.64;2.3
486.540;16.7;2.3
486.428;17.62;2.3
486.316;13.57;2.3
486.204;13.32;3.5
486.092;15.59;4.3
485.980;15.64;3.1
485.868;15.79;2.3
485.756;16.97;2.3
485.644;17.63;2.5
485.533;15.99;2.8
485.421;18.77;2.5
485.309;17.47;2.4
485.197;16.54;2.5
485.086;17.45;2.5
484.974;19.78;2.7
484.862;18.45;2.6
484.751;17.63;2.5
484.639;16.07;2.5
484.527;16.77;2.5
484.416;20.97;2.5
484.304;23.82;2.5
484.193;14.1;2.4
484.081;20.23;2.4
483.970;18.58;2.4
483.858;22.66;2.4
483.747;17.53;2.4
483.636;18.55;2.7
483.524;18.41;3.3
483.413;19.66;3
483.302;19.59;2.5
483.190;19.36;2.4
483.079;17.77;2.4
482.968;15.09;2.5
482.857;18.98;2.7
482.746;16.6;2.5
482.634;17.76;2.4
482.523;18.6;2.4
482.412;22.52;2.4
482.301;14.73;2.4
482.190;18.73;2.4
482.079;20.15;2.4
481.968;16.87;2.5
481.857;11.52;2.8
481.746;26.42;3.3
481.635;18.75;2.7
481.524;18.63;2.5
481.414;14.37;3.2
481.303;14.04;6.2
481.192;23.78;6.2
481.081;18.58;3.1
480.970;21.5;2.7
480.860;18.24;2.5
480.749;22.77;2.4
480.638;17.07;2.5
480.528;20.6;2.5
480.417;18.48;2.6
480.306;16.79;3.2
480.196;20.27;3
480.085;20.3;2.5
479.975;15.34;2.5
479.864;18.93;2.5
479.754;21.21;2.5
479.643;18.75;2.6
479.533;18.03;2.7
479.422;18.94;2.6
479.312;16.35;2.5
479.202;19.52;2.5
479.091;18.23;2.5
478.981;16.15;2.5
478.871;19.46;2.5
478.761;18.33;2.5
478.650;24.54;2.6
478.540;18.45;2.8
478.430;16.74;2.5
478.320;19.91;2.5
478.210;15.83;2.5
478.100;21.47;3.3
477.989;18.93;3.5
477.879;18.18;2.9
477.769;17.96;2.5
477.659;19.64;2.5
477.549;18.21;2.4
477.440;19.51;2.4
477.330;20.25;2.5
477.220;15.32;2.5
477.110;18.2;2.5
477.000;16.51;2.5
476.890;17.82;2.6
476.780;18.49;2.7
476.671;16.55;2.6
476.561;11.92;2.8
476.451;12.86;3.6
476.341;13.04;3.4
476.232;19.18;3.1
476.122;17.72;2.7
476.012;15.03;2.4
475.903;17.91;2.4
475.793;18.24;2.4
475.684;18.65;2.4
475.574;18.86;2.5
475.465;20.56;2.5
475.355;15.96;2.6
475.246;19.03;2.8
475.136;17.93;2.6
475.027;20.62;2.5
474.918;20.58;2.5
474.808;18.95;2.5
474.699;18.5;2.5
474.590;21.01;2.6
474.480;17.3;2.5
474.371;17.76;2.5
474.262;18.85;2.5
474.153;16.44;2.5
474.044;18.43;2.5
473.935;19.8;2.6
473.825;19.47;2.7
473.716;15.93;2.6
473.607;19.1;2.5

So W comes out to 0.37 nm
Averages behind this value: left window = 18.8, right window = 18.4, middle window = 17.5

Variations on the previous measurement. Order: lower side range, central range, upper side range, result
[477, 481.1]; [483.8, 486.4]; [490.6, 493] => 0.11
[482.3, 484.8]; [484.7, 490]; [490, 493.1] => 0.20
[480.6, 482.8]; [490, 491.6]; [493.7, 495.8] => 0.06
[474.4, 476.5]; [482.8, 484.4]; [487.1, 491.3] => -0.07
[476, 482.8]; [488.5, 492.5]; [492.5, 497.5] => 0.21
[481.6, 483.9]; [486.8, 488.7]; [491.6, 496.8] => 0.08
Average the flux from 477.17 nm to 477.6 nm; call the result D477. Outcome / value 18.4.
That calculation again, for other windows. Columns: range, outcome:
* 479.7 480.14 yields 19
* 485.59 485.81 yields 17.3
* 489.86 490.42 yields 16.7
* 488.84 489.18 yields 15.7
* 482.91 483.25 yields 17.4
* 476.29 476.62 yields 12.6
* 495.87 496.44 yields 20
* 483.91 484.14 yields 19.3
